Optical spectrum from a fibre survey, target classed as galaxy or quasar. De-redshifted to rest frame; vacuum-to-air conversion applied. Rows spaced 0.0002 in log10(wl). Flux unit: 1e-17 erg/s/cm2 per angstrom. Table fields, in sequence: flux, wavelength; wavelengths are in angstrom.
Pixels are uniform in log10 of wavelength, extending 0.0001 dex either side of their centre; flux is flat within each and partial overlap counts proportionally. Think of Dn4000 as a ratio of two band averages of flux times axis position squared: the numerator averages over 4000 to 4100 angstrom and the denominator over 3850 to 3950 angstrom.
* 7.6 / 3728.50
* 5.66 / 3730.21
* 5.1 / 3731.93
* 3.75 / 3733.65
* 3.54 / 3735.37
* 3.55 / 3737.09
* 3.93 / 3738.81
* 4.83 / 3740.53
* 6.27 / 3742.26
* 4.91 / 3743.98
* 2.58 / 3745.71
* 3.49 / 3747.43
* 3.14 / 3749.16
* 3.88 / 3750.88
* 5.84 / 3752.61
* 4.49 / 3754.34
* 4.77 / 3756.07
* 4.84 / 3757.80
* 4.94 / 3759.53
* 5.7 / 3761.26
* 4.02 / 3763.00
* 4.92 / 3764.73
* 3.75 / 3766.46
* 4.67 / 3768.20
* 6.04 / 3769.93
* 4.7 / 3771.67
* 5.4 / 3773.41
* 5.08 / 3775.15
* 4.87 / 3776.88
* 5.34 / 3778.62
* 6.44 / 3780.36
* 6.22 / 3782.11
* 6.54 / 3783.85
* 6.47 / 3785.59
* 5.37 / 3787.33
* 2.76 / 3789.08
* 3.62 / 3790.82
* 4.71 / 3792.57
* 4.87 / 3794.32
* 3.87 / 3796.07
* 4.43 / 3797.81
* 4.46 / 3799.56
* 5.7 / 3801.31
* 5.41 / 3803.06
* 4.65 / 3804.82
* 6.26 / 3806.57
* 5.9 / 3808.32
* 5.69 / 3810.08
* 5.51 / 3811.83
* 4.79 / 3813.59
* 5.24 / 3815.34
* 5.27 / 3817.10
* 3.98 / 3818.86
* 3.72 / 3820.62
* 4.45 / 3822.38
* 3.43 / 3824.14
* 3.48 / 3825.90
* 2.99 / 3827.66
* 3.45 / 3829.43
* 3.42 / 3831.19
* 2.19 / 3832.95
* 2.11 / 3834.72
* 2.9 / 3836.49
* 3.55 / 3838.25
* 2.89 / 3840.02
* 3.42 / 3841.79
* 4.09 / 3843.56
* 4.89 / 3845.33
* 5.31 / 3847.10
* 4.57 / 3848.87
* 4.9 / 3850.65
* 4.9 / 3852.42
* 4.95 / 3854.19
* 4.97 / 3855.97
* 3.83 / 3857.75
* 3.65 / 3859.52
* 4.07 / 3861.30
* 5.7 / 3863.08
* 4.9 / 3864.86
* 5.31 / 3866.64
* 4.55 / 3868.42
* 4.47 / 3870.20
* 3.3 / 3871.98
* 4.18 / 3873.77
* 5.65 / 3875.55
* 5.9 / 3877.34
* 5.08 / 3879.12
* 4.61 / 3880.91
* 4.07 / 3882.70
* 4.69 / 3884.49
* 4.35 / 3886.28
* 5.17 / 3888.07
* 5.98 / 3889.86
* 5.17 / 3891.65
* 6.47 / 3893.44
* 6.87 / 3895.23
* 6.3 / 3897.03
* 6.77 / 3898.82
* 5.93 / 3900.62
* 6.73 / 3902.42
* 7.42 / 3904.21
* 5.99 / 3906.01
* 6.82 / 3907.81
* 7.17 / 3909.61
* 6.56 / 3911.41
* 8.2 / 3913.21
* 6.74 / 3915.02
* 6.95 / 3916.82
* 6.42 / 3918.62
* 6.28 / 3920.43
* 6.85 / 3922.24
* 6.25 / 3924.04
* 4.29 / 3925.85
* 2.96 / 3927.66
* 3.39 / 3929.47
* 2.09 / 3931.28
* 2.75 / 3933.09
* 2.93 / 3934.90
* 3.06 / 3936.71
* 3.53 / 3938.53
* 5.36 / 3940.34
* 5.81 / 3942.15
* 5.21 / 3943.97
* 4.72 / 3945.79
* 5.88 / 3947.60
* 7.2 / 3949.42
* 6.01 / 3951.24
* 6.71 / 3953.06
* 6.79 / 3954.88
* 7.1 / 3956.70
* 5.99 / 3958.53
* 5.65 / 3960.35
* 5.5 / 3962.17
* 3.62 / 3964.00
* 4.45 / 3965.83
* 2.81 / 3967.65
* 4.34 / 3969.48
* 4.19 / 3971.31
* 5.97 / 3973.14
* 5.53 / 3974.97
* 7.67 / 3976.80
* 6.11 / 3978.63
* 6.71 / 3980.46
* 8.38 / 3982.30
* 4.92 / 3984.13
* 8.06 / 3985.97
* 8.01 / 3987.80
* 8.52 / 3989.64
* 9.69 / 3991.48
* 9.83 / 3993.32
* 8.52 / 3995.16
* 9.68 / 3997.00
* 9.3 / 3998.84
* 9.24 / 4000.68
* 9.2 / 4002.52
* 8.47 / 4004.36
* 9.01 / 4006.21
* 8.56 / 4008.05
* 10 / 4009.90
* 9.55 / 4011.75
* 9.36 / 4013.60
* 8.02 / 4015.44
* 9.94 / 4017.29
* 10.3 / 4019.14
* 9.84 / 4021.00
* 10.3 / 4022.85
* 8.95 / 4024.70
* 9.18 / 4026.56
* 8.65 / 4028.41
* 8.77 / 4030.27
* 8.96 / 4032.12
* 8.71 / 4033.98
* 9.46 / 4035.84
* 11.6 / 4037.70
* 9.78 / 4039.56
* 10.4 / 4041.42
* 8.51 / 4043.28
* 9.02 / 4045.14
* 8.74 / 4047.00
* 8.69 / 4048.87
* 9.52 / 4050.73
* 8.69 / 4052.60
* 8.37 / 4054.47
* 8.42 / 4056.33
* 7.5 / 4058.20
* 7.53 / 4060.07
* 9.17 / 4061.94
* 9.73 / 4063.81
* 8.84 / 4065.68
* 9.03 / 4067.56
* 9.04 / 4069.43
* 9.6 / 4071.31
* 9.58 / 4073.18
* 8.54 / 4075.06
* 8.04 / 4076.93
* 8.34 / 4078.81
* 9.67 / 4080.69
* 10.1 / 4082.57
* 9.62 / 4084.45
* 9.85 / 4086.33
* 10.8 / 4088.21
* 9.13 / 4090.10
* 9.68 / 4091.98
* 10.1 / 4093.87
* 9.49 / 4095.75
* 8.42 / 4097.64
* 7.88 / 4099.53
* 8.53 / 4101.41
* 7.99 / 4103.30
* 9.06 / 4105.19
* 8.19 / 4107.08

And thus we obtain 1.89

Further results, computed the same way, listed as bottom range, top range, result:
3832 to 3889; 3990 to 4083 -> 2.30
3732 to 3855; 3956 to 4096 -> 2.10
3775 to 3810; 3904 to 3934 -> 1.17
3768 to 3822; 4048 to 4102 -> 2.05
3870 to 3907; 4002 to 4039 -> 1.81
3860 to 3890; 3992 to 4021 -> 2.08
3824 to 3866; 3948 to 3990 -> 1.63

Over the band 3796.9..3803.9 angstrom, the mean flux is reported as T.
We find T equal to 5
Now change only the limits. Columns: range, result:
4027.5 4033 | 8.8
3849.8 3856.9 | 4.92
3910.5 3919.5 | 6.98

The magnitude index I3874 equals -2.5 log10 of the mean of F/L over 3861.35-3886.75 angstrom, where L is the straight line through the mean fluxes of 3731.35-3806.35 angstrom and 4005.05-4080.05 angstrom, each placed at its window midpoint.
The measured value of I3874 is 0.33 mag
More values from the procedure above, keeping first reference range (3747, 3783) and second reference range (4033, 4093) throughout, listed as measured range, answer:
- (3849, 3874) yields 0.35 mag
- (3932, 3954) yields 0.46 mag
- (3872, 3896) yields 0.27 mag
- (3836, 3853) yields 0.41 mag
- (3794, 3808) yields 0.09 mag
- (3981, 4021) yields -0.07 mag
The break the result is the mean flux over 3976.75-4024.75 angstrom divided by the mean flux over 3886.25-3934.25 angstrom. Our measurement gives 1.51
